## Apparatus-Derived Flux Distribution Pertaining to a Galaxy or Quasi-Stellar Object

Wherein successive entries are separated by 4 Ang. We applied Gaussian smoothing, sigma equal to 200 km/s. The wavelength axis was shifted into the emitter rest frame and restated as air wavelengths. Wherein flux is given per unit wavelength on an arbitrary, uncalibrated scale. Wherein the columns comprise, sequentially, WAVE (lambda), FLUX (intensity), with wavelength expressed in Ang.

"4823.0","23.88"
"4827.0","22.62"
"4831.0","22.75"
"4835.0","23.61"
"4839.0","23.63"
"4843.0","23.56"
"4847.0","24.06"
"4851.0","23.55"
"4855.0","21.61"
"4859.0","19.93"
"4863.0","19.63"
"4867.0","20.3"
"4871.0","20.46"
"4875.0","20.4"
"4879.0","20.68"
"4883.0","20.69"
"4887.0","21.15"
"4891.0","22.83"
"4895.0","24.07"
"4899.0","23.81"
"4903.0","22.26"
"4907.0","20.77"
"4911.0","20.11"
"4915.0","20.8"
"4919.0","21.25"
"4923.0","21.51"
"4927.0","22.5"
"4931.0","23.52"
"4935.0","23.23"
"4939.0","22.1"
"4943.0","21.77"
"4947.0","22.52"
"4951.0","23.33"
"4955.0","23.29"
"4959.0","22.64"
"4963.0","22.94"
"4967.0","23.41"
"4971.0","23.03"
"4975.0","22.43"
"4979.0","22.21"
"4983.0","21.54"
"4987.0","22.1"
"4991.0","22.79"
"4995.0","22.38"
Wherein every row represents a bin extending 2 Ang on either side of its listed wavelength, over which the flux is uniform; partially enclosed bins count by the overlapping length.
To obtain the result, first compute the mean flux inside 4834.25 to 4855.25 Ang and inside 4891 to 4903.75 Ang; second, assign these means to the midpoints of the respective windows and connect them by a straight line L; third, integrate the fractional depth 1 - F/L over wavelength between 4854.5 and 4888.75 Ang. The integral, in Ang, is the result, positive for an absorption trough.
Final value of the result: 4.3 Ang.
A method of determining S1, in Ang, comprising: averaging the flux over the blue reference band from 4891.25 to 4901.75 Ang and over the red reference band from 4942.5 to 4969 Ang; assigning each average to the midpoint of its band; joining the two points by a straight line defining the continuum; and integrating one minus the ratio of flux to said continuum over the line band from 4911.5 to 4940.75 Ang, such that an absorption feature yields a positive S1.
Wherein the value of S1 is 1.6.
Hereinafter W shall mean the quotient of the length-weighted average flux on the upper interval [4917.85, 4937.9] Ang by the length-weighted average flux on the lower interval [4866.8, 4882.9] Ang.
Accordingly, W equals 1.09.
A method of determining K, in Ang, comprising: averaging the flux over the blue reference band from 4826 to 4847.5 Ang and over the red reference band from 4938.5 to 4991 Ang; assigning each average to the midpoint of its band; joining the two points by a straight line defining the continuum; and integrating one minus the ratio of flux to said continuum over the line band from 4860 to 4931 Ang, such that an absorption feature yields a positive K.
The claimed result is 4.9 Ang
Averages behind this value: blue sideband 23.4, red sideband 22.6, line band 21.4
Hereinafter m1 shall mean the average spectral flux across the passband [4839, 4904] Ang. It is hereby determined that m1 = 21.9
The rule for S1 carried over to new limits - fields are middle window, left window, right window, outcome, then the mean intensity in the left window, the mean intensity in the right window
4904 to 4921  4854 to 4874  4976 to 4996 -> 0.20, 20.3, 22.2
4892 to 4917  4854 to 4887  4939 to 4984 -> -0.86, 20.5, 22.6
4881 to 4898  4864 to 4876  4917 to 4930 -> -1.12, 20.3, 21.9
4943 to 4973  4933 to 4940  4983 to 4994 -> -0.52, 22.7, 22.3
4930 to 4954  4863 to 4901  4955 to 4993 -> -0.56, 21.5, 22.6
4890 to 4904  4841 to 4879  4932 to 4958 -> -0.85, 21.5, 22.7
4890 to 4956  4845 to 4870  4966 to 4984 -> -0.75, 21.5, 22.5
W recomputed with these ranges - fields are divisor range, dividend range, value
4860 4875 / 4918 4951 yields 1.11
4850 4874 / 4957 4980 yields 1.10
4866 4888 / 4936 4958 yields 1.10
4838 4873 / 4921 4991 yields 1.04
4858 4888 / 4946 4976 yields 1.13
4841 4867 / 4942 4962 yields 1.04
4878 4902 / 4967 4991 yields 1.01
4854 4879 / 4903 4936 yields 1.07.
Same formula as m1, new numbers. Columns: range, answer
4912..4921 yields 20.9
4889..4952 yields 22.3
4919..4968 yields 22.7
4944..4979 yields 22.9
